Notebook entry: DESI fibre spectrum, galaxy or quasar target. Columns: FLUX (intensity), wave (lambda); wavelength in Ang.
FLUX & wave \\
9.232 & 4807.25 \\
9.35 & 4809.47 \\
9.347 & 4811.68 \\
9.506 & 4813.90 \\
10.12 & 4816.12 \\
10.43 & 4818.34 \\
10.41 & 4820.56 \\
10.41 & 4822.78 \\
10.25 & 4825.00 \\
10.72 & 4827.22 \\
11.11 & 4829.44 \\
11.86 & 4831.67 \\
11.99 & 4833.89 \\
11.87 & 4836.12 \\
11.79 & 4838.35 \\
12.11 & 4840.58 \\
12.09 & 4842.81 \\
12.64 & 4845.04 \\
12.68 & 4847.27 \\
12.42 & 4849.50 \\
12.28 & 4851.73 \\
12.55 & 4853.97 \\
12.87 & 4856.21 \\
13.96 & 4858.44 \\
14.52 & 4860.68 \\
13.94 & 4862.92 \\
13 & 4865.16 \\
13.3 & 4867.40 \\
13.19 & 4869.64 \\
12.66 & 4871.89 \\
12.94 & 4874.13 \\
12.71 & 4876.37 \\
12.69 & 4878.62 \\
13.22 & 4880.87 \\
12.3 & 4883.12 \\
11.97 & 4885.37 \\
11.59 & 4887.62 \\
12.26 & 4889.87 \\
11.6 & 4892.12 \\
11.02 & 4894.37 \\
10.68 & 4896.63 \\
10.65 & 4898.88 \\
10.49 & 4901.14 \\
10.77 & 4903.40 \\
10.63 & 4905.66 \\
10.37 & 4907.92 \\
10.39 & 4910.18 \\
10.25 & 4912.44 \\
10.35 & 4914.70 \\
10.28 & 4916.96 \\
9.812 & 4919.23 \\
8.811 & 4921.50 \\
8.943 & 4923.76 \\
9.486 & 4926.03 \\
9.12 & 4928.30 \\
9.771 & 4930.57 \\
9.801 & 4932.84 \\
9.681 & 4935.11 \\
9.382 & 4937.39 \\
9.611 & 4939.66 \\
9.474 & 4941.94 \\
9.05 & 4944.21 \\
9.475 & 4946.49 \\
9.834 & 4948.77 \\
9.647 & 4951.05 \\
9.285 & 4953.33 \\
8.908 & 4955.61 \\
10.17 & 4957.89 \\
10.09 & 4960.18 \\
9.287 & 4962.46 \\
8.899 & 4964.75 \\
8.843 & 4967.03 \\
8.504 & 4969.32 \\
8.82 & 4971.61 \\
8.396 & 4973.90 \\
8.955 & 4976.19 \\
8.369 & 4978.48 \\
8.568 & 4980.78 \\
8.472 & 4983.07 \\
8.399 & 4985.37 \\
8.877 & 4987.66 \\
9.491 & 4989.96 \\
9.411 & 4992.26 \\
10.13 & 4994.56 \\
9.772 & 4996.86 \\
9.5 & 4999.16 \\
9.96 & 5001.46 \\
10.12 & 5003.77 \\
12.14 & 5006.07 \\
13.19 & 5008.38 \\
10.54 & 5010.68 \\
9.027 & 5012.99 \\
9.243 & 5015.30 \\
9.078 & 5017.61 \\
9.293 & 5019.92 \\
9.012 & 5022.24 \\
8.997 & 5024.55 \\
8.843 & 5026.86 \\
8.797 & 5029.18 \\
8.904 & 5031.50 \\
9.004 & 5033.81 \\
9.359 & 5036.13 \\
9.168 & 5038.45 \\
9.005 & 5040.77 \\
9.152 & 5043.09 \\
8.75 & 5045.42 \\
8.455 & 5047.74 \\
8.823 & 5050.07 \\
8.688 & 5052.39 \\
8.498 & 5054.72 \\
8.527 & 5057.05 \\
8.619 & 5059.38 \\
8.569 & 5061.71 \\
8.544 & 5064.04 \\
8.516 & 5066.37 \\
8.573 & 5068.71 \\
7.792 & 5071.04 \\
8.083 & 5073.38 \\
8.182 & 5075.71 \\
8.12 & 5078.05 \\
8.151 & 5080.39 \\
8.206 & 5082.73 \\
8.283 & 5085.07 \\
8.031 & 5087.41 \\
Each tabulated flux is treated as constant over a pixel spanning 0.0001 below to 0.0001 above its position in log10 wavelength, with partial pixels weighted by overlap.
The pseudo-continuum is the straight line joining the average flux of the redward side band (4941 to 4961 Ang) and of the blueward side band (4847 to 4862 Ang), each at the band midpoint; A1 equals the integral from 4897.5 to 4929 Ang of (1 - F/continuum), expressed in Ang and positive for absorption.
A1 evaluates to 2.6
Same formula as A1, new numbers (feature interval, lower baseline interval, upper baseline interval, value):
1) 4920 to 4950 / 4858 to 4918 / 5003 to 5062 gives 4.4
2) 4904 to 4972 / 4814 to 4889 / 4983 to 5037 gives 7.5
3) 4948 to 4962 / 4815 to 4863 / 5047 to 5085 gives 0.7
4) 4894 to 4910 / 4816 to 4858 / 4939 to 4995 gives -0.3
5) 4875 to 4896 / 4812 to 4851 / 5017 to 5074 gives -2.9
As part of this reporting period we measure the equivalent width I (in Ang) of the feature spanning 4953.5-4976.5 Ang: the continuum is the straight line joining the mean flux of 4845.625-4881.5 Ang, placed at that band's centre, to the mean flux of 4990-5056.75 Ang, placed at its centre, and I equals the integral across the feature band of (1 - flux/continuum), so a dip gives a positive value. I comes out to 3.6 Ang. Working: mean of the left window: 13.1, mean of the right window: 9.45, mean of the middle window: 9.1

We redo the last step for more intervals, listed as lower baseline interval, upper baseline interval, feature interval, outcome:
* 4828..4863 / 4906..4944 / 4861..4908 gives -3.9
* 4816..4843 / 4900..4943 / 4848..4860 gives -2.3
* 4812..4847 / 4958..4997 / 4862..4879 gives -4.0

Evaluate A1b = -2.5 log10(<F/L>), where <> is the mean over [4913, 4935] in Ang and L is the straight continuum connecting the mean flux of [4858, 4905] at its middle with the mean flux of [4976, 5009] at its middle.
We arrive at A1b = 0.17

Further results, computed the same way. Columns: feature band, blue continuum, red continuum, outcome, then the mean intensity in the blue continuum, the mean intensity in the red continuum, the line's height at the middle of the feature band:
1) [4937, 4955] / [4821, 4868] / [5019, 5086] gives 0.11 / 12.3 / 8.65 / 10.5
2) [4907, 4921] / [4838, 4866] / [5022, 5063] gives 0.14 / 12.9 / 8.84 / 11.6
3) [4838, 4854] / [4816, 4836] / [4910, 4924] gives -0.16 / 10.9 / 9.86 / 10.7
